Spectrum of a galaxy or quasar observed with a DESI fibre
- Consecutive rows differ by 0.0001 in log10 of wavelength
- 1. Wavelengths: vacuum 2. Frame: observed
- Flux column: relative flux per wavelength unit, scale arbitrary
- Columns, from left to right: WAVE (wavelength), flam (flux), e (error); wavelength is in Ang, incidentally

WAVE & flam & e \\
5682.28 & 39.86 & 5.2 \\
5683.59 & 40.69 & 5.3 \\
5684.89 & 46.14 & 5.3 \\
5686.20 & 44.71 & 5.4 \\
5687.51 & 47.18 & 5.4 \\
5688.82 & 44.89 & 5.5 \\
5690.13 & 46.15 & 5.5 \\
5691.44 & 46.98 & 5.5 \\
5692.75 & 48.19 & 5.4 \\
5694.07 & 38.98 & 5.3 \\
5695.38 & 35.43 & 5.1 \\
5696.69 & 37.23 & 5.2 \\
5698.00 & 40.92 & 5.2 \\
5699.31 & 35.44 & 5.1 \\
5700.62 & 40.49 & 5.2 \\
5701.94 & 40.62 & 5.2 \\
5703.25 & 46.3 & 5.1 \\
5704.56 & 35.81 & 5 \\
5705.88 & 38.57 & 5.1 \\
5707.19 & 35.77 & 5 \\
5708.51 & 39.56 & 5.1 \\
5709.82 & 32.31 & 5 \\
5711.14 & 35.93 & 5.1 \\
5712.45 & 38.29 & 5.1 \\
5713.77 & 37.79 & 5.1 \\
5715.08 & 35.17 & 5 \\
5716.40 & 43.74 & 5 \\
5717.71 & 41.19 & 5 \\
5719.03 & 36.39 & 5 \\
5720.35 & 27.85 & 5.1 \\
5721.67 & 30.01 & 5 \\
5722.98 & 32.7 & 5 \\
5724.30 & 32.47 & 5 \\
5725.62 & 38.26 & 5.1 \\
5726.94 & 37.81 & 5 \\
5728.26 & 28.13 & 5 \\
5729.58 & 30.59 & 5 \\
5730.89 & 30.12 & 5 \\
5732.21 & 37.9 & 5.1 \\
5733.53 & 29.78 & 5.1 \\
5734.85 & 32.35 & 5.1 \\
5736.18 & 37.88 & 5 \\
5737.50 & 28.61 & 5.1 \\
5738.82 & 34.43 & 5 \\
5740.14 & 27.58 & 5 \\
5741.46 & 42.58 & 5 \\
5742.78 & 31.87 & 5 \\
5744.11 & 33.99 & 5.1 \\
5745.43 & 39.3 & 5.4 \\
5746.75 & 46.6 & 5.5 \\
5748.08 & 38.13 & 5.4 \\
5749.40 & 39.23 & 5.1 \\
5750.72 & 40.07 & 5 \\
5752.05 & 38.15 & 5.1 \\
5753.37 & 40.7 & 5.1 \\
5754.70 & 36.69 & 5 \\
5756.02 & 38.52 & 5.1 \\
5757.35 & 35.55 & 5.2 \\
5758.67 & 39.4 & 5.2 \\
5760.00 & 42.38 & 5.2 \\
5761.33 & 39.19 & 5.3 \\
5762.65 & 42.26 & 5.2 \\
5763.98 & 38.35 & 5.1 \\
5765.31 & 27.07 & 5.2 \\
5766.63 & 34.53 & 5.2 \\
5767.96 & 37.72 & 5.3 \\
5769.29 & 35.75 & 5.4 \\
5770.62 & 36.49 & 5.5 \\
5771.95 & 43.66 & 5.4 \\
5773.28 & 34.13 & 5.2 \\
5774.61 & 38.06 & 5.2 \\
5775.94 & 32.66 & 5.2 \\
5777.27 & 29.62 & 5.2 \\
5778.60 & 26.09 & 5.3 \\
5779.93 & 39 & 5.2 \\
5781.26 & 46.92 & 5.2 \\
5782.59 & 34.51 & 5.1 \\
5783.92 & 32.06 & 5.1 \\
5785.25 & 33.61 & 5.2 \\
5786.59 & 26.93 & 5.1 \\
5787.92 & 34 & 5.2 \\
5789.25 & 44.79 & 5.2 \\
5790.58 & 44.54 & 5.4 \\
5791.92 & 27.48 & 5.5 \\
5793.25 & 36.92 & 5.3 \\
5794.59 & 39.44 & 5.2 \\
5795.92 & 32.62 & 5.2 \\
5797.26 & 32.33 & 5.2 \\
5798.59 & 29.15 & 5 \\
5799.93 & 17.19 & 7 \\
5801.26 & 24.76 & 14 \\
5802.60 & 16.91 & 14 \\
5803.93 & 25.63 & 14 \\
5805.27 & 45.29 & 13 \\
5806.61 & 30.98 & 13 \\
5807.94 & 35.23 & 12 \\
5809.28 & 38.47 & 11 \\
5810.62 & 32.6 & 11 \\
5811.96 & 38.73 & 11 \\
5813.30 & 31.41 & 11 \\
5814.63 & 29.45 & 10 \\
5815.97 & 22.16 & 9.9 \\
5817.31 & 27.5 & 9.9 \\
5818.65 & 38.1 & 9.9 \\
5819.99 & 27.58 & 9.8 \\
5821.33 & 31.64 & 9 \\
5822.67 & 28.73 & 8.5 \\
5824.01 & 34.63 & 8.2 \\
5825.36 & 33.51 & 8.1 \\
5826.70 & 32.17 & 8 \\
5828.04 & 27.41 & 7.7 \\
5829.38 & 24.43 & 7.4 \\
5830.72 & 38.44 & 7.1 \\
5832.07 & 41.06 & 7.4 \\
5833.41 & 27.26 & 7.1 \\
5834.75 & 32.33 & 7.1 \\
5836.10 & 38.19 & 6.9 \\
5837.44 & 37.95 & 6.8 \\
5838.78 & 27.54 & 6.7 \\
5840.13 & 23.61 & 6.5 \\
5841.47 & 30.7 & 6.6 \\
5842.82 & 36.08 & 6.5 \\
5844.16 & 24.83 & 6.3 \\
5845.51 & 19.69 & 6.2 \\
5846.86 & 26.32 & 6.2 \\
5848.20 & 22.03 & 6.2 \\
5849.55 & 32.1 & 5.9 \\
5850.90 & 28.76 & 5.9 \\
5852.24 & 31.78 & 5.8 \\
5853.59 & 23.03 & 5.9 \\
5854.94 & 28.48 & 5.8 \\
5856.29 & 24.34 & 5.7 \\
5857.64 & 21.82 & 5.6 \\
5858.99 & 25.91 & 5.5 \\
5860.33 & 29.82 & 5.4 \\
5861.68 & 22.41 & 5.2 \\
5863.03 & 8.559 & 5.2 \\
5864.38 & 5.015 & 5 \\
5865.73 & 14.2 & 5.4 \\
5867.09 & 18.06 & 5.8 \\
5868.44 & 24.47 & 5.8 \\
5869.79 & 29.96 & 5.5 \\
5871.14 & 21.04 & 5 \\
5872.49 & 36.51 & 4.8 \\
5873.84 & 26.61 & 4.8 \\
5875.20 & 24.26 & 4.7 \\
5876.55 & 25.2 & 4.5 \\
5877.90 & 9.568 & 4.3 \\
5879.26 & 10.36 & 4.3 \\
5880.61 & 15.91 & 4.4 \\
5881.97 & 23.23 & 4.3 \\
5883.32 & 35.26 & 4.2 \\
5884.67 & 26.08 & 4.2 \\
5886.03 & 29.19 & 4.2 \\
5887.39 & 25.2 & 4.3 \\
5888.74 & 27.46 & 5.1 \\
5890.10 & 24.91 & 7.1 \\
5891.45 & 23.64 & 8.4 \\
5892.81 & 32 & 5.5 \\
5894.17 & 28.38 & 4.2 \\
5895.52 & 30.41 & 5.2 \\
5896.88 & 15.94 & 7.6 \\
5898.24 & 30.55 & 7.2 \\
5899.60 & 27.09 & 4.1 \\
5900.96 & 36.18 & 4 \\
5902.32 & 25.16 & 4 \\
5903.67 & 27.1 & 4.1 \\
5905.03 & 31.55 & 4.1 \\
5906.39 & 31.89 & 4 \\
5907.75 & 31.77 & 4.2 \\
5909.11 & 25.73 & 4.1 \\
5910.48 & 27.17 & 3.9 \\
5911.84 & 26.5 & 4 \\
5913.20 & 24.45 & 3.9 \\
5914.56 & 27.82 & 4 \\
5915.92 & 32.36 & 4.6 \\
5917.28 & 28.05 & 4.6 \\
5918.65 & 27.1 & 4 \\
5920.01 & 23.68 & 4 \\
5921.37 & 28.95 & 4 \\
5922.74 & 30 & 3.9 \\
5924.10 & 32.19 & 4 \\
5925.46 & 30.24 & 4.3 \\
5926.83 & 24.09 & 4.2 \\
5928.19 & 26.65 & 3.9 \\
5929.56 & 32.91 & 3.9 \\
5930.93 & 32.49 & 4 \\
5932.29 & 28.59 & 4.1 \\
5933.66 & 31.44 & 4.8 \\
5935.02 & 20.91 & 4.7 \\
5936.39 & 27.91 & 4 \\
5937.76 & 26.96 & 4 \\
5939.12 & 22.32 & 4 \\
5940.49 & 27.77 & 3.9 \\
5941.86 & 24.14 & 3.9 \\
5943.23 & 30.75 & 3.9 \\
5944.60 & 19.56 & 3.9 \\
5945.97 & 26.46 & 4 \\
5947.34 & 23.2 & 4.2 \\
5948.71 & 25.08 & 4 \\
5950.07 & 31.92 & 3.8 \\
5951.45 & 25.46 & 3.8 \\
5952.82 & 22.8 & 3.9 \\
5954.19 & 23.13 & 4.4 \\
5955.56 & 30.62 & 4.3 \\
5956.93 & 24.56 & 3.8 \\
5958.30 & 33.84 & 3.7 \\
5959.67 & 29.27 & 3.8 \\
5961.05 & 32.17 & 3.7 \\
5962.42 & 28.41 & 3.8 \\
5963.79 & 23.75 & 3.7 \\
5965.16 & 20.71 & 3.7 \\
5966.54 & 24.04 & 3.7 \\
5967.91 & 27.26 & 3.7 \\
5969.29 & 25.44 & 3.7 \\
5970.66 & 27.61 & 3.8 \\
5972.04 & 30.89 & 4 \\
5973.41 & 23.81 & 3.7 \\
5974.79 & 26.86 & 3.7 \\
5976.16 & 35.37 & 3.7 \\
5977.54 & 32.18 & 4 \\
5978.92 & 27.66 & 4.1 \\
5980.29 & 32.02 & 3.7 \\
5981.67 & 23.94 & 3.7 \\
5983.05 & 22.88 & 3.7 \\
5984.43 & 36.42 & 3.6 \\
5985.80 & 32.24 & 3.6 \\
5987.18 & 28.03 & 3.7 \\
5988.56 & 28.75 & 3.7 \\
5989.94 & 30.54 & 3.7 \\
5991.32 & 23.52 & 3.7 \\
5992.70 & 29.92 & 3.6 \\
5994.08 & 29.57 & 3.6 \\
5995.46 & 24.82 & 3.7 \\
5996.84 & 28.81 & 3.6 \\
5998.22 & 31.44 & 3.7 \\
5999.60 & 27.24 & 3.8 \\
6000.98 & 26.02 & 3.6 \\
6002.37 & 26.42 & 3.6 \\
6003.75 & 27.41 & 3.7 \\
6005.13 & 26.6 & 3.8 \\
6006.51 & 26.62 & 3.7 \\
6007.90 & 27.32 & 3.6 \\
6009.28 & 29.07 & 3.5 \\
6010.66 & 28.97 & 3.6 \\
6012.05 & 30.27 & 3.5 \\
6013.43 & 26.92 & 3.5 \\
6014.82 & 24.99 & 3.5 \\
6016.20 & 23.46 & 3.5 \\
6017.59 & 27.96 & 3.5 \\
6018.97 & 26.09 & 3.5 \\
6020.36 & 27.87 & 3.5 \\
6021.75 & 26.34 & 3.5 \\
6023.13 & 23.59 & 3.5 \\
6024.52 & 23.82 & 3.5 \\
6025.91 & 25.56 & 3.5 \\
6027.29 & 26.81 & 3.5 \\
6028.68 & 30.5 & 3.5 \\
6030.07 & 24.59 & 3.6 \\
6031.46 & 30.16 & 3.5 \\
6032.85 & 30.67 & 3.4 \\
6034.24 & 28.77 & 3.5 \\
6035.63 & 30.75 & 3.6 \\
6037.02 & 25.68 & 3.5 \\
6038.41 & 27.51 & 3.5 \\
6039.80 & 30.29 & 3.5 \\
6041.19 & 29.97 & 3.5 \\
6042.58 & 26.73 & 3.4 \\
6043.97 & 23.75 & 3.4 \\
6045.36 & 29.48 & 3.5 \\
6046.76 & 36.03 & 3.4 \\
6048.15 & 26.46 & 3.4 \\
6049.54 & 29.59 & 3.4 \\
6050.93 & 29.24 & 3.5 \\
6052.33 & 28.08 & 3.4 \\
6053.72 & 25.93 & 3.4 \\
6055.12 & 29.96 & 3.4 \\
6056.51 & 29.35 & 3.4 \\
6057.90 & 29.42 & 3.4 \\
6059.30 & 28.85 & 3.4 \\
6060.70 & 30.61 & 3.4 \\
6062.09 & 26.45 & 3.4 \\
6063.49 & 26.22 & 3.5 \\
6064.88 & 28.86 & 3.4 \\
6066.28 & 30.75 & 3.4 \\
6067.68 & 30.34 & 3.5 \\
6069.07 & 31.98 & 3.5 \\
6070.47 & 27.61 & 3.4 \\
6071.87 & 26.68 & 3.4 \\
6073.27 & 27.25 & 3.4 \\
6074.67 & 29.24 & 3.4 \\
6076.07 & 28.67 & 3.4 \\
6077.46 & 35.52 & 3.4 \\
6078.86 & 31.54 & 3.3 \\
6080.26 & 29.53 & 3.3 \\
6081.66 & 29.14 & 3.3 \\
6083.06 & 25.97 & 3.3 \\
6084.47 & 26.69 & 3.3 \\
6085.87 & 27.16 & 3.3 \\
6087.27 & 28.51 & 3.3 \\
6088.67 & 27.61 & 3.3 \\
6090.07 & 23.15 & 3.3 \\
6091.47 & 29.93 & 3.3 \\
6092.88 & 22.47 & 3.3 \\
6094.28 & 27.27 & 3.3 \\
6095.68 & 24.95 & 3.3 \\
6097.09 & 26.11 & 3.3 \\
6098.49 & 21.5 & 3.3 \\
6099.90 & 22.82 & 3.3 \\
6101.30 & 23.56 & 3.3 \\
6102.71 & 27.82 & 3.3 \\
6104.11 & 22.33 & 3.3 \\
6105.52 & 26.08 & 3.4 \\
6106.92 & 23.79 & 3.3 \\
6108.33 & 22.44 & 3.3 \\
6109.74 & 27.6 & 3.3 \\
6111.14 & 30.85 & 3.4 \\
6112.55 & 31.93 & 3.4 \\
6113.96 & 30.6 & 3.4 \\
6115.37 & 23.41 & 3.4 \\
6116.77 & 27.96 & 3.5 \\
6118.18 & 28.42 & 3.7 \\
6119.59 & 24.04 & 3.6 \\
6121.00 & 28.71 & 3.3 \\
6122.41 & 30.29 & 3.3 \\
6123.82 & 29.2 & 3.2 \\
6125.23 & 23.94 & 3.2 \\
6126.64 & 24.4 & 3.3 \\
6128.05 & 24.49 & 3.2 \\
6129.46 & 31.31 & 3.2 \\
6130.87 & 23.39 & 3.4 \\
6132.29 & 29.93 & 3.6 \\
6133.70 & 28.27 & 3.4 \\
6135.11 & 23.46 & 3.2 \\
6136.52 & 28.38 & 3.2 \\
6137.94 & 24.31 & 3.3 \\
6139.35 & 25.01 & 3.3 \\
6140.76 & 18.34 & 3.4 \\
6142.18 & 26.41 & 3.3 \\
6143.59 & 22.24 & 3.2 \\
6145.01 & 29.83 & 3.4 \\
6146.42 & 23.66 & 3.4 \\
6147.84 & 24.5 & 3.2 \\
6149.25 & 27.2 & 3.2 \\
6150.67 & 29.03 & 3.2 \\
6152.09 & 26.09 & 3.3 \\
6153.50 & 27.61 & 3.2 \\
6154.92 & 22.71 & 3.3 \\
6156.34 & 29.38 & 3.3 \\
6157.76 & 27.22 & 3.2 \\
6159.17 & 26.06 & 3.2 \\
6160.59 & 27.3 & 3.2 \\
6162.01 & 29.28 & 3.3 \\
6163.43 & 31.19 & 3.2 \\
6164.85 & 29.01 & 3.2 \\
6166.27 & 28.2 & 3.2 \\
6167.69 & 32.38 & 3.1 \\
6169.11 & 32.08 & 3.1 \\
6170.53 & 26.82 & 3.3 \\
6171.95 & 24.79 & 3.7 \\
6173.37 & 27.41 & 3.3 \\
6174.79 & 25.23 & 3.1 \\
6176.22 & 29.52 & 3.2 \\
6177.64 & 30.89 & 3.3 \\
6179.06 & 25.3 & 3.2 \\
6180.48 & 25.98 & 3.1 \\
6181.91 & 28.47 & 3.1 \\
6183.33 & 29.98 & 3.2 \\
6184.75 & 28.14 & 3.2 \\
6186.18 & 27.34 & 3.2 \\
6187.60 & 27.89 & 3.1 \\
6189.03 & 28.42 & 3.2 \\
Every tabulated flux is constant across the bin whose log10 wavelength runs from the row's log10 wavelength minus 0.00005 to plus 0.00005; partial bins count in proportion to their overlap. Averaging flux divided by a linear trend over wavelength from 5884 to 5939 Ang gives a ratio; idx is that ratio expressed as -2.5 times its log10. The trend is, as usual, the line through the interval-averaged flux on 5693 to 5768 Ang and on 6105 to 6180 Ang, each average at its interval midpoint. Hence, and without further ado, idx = 0.16 mag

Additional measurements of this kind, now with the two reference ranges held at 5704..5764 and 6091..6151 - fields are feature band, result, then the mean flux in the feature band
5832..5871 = 0.276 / 25.8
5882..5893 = 0.172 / 27.5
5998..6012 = 0.055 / 27.7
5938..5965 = 0.154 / 26.5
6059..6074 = -0.046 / 28.7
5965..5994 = 0.057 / 28.3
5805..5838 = 0.037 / 32.8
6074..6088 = -0.080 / 29.2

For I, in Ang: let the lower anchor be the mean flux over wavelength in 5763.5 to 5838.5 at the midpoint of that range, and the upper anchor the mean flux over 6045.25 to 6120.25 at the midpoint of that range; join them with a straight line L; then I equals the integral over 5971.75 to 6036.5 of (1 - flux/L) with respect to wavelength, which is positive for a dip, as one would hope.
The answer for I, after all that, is 2.9 Ang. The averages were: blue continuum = 33.1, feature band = 27.9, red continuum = 27.7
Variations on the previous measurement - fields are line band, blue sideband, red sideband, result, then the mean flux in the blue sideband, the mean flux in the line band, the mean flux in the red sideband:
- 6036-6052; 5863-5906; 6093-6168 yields -1.8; 24.3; 28.6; 26.5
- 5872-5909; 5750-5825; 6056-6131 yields 6.5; 34.2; 26.3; 27.4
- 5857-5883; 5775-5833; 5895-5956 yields 7.8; 32.5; 20.9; 27.5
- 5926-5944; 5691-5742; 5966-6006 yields 1.4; 36.3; 27.4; 28.2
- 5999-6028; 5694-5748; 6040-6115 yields 2.6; 36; 26.6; 27.8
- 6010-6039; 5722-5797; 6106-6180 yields 2.5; 35.9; 27.2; 27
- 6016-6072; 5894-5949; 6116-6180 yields -1.8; 27.6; 28.2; 27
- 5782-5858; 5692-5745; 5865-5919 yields -1.9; 36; 30.9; 25.9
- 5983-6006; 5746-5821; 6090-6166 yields 0.9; 34.8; 28.4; 26.4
